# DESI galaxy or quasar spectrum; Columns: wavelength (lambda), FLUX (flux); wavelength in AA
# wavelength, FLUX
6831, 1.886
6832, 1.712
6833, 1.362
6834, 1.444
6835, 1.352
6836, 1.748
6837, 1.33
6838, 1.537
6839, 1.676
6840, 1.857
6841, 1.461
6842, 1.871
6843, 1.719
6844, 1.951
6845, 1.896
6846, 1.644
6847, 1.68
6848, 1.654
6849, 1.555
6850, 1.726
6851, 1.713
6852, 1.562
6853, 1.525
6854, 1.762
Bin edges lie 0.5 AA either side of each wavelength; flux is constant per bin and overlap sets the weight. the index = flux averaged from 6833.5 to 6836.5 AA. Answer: 1.51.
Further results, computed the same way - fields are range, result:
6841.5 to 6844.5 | 1.85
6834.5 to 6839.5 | 1.53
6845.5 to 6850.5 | 1.65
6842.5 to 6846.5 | 1.8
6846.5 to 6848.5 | 1.67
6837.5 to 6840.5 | 1.69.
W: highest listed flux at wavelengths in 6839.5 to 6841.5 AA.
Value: 1.857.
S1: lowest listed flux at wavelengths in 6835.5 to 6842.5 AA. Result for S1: 1.33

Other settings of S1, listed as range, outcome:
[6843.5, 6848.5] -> 1.644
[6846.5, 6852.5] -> 1.555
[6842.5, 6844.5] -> 1.719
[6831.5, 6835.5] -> 1.352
